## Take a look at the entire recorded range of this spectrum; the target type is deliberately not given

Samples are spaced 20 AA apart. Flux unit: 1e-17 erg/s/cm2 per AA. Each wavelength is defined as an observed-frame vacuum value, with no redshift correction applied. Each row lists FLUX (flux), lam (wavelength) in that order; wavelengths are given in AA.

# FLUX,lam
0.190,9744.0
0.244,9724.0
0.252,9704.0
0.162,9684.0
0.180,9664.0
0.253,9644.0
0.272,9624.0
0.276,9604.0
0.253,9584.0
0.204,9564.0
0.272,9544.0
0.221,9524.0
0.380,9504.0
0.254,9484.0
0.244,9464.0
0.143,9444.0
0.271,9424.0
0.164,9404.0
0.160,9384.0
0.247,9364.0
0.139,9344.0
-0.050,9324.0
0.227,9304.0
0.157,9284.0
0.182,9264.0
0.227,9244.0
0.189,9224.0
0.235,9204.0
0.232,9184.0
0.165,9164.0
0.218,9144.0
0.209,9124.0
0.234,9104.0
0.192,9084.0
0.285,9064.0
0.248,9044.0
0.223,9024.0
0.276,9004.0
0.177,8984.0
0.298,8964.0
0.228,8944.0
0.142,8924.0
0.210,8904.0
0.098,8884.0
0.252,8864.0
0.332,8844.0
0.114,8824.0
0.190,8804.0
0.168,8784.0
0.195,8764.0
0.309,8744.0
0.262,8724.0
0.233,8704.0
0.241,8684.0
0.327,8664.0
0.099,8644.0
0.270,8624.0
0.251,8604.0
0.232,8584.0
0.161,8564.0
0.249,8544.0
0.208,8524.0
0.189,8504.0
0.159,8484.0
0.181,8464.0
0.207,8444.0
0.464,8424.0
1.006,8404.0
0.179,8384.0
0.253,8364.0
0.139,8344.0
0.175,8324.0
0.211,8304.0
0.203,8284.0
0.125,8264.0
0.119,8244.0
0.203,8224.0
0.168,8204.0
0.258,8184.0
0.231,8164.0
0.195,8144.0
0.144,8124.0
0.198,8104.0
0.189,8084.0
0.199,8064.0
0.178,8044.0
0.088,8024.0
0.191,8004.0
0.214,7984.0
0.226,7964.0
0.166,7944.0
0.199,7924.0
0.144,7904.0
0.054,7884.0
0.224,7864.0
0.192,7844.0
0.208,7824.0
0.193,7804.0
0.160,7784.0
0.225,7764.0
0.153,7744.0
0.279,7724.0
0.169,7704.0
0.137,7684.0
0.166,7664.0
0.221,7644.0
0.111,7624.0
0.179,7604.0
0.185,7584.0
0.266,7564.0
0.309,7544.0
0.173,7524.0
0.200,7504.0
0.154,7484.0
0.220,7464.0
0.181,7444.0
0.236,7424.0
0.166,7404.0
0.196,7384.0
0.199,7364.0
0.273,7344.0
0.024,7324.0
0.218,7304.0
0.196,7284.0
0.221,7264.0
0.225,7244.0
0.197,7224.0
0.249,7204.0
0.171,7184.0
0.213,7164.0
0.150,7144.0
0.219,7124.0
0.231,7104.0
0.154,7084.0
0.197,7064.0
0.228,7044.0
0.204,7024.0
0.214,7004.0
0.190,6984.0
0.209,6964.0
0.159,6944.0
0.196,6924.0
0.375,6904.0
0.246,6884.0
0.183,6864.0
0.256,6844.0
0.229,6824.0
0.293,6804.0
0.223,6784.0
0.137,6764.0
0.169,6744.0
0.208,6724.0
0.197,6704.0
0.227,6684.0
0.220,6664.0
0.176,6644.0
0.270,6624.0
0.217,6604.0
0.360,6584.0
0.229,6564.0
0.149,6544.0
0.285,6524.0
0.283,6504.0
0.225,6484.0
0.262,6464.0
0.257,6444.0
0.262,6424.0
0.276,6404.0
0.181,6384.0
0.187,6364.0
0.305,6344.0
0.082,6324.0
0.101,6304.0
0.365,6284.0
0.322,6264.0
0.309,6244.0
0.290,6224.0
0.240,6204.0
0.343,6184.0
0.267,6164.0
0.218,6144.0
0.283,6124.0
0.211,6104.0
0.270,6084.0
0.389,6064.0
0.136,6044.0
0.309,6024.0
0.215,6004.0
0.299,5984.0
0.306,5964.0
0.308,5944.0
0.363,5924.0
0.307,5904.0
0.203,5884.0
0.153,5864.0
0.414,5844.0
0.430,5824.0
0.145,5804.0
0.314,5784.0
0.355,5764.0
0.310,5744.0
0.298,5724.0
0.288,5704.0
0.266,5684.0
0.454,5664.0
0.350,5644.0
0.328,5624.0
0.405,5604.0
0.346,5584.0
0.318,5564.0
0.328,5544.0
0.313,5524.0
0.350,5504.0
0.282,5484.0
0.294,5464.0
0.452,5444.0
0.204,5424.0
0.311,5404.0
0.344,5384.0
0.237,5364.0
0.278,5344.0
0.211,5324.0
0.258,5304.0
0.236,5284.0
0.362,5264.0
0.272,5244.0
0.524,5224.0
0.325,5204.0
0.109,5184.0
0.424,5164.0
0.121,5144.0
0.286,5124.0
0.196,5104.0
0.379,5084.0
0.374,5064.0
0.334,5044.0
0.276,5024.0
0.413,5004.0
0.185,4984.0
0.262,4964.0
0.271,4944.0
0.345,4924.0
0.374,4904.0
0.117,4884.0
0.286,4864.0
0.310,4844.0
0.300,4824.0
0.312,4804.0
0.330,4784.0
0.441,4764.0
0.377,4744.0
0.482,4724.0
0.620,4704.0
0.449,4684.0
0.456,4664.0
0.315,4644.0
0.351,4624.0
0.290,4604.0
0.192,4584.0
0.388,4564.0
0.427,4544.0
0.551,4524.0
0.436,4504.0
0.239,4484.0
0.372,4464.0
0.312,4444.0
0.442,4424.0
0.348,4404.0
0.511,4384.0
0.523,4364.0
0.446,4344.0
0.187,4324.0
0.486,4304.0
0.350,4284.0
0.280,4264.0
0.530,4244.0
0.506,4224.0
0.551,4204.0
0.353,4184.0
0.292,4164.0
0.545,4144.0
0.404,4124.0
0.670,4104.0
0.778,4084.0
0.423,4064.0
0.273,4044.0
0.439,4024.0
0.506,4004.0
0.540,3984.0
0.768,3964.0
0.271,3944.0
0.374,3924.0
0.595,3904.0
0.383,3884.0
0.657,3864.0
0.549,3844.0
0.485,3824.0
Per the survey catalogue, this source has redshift 1.26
